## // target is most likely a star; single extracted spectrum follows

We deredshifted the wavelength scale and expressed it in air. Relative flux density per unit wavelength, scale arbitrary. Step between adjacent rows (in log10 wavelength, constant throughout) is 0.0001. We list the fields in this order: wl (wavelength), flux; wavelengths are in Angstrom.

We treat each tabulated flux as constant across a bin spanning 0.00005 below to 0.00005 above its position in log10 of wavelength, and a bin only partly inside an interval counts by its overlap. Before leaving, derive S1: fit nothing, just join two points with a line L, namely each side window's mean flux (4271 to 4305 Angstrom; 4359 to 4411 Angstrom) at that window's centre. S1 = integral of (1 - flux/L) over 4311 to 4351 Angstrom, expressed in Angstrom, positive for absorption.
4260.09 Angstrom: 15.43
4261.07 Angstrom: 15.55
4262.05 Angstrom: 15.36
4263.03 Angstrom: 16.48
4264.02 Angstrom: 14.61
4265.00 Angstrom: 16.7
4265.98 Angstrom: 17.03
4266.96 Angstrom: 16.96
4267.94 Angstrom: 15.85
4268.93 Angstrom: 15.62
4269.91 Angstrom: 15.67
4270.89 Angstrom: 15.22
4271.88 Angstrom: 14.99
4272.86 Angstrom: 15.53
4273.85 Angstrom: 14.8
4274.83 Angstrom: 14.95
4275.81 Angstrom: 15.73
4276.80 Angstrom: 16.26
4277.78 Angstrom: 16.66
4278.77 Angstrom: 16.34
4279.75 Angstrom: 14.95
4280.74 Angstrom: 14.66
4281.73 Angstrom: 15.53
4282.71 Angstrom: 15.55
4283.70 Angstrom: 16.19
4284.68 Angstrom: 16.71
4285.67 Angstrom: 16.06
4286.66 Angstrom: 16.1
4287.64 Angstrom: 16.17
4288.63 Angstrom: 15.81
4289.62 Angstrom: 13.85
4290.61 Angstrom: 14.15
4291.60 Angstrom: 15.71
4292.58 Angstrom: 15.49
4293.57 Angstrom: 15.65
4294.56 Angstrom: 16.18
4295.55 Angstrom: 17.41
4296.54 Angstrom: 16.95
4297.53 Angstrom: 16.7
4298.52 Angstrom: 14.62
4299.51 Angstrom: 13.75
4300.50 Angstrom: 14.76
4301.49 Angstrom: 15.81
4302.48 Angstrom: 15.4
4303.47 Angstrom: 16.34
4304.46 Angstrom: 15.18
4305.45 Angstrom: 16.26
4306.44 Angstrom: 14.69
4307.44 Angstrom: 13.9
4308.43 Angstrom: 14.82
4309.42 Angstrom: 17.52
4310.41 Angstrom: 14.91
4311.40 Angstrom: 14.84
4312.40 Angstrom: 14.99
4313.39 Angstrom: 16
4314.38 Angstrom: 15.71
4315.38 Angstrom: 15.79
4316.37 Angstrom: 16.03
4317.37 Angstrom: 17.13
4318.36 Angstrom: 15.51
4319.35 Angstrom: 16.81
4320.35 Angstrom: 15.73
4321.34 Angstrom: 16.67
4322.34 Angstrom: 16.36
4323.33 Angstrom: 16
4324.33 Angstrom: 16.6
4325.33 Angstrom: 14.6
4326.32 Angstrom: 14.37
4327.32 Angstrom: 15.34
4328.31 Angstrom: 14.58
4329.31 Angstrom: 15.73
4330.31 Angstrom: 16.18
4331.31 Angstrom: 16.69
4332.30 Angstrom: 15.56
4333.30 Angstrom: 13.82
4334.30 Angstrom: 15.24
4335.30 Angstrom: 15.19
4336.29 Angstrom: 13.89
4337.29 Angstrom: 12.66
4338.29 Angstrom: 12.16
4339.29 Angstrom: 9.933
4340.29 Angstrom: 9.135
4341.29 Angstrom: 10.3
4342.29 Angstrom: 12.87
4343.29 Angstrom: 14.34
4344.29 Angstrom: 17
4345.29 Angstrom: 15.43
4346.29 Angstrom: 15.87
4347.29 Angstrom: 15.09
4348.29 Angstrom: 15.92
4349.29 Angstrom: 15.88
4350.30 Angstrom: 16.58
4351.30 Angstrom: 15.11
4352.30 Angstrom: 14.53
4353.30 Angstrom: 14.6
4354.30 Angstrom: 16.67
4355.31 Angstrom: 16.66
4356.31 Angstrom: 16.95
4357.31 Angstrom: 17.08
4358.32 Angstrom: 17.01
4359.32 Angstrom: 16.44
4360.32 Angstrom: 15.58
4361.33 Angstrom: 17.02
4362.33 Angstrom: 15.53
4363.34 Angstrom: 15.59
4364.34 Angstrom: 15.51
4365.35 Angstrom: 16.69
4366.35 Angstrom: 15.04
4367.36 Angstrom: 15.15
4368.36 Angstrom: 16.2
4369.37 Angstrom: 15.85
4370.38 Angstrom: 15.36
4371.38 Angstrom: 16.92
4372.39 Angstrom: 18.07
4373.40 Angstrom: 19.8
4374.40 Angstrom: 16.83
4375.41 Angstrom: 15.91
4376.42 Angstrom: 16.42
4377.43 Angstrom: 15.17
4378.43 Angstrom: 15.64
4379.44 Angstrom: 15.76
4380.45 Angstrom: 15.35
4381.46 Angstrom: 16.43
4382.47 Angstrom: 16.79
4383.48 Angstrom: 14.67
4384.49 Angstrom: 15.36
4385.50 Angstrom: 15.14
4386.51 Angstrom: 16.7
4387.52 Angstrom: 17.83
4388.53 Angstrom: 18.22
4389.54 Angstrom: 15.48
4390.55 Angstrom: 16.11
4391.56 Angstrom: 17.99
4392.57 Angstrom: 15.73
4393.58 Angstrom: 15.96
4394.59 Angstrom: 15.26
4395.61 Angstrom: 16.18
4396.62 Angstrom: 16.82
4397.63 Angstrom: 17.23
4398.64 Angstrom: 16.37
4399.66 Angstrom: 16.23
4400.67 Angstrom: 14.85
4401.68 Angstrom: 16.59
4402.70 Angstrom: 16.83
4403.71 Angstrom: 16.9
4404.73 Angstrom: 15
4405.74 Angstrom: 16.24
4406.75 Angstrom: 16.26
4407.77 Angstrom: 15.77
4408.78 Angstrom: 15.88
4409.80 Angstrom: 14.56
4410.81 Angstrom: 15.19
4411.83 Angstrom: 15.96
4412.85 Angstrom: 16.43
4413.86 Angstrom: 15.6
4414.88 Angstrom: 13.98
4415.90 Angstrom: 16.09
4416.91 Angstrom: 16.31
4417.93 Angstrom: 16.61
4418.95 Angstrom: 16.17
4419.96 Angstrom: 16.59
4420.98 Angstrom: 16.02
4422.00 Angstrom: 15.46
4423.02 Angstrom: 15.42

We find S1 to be 2.25 Angstrom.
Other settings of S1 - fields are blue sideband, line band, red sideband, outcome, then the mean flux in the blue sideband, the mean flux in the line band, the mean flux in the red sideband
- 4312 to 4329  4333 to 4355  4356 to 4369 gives 2.4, 15.8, 14.2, 16.1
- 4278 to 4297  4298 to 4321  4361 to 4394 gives 0.5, 15.8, 15.5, 16.2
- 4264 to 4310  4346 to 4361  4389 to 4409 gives 0.0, 15.7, 16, 16.2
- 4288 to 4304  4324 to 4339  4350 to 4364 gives 1.0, 15.5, 14.8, 16.1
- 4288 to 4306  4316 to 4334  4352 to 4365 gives 0.1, 15.6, 15.8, 16.1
